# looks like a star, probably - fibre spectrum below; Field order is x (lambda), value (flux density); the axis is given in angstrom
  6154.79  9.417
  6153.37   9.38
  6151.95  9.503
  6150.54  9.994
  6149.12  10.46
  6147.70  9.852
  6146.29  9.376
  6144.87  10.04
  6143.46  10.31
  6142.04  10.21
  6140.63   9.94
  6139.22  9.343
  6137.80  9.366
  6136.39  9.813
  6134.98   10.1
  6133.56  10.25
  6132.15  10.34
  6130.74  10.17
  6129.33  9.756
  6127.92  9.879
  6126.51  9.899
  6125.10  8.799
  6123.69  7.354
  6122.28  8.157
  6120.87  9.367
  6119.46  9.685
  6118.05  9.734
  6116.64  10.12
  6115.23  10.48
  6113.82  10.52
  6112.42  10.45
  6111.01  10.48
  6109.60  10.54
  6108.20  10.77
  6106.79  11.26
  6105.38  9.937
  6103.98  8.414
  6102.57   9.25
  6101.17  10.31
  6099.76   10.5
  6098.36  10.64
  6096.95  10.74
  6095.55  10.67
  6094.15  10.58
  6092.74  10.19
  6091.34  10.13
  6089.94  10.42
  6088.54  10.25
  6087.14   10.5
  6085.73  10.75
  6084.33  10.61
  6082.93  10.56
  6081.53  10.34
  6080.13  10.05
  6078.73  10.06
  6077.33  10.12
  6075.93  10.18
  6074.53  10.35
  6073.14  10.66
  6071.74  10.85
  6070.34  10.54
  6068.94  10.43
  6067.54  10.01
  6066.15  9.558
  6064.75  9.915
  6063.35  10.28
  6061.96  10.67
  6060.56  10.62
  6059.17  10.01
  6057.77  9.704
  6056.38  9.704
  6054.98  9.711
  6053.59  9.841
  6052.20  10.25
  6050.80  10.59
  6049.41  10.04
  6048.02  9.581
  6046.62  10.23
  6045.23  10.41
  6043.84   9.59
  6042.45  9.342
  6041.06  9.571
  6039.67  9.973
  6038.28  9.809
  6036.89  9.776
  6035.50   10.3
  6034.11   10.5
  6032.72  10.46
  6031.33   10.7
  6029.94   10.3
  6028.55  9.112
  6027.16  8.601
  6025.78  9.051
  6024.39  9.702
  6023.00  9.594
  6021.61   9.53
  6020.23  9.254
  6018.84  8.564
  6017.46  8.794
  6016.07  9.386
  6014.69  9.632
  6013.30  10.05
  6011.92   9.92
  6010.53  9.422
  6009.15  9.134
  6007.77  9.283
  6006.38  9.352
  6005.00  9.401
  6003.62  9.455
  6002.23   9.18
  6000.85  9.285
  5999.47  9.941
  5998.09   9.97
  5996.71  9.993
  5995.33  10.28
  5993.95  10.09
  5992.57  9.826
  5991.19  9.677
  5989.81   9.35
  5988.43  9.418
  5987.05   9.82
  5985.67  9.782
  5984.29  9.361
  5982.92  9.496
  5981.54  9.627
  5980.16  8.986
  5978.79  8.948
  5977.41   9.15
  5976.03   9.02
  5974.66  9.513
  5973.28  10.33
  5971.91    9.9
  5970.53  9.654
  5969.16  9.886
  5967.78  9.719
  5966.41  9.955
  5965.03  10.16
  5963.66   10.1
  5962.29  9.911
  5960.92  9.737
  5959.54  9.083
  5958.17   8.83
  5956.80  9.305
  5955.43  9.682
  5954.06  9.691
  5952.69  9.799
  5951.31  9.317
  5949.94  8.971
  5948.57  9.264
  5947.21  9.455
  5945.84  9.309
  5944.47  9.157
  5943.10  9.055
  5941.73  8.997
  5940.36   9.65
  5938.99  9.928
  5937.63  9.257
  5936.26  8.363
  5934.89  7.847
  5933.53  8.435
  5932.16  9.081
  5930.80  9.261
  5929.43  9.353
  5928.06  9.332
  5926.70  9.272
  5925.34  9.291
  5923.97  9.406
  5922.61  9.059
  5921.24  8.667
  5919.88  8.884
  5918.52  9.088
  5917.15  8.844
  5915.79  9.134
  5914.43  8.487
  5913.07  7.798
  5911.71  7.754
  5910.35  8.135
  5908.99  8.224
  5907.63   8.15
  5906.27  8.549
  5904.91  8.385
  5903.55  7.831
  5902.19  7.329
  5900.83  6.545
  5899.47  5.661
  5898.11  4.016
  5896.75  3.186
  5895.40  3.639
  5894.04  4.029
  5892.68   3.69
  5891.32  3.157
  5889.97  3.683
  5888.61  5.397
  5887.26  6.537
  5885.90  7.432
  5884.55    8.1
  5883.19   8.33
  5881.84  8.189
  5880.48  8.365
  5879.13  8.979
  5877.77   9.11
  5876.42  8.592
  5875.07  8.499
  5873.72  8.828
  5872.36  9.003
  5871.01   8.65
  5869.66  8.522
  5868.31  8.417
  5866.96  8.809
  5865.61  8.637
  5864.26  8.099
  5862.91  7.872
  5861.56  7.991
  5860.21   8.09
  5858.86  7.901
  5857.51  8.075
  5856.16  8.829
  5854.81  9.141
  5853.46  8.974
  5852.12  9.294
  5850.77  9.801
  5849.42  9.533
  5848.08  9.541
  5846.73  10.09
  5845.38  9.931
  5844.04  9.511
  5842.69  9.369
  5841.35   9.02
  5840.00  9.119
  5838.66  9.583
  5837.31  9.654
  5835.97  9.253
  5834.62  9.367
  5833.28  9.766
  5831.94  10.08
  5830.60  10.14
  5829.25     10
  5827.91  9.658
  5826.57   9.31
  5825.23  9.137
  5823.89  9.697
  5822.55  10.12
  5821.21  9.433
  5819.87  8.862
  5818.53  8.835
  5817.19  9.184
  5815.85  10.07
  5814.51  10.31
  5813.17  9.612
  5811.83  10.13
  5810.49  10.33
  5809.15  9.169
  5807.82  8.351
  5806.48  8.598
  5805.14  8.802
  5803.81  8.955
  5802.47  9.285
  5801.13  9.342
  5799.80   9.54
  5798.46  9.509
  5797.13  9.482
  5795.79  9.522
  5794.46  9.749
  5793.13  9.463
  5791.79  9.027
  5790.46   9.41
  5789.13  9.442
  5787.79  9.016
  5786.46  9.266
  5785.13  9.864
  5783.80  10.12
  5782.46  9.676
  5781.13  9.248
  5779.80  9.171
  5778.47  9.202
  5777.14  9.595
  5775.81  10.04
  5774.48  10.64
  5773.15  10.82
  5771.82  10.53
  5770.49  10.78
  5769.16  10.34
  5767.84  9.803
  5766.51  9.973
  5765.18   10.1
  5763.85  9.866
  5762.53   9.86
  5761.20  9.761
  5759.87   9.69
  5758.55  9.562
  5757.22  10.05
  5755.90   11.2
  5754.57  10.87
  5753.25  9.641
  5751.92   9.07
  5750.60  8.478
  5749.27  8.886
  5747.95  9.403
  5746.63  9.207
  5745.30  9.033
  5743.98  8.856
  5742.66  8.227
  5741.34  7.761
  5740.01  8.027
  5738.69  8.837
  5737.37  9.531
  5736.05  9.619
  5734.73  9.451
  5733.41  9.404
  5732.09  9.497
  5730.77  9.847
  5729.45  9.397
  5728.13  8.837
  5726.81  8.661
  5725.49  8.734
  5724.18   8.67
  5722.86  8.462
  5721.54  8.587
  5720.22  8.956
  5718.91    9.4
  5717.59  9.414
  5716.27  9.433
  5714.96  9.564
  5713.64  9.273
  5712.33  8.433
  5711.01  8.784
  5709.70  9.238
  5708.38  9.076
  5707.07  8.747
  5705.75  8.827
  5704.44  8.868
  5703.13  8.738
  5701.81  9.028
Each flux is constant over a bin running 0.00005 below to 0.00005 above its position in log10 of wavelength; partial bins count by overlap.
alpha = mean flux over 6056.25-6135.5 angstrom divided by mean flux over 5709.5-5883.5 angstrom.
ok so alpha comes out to 1.1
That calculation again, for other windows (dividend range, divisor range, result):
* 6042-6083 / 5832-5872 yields 1.13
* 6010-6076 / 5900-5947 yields 1.14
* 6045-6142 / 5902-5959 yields 1.13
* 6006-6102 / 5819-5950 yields 1.19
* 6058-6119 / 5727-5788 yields 1.08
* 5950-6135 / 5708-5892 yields 1.08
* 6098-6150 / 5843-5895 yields 1.23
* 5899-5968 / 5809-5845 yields 0.93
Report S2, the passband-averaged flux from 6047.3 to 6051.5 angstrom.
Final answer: 10.1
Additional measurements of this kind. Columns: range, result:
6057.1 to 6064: 10.3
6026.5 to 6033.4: 9.83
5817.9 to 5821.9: 9.05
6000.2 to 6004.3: 9.29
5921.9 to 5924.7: 9.2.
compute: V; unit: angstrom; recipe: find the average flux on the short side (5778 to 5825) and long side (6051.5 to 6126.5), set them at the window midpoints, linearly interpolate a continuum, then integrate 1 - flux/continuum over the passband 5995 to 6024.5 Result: 1.27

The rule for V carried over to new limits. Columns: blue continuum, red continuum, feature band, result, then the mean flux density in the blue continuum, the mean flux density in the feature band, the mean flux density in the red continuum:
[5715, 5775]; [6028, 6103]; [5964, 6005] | 1.47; 9.45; 9.65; 10.2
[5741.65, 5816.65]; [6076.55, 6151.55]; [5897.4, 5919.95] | 4.59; 9.6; 7.78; 10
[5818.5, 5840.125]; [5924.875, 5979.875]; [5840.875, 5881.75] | 2.91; 9.56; 8.84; 9.37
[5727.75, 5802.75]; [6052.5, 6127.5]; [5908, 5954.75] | 4.04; 9.55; 8.98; 10.1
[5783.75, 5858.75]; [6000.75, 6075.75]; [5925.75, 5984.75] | 1.80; 9.42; 9.38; 9.82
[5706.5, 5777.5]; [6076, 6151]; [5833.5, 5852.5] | 0.13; 9.41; 9.51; 10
